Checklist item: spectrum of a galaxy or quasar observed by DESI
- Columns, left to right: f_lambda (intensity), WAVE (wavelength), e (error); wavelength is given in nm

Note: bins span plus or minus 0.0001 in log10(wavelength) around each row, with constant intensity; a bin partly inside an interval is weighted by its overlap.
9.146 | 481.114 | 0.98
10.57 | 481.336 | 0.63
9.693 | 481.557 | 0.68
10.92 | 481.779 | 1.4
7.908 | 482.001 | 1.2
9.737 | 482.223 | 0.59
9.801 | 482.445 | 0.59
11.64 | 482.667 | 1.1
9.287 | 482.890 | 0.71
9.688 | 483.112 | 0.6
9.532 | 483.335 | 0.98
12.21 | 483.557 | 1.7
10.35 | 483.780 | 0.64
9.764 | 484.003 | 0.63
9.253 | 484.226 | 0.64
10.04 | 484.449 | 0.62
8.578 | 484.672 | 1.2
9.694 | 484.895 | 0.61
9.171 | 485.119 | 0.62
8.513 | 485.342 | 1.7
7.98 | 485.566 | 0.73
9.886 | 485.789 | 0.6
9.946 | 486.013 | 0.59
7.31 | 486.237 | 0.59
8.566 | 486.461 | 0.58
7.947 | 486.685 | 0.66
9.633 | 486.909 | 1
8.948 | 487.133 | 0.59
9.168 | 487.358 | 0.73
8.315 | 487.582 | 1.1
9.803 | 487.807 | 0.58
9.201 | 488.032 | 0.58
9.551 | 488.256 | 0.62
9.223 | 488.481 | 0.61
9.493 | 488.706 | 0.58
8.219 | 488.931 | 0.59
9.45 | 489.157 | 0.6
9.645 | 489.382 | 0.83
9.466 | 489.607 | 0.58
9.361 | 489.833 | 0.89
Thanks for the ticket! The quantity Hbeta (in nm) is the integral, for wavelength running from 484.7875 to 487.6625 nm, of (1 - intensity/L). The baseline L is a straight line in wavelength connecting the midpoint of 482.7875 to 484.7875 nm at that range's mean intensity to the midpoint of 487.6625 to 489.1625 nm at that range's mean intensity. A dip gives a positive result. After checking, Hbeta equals 0.20 nm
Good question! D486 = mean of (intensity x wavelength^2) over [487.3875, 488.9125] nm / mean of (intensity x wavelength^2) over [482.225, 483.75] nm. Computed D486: 0.91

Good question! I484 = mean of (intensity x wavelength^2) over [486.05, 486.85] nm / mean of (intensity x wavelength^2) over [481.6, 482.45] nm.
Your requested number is 0.9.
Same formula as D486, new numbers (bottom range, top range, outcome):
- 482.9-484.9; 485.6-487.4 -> 0.91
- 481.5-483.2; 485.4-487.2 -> 0.91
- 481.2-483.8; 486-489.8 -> 0.92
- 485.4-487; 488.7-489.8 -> 1.07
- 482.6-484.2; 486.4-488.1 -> 0.89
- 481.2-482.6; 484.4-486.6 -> 0.92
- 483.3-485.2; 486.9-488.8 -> 0.95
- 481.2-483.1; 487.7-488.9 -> 0.97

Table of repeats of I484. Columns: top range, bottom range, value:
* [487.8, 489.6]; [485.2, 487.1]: 1.08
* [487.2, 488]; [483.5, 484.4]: 0.90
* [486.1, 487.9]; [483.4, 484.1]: 0.82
